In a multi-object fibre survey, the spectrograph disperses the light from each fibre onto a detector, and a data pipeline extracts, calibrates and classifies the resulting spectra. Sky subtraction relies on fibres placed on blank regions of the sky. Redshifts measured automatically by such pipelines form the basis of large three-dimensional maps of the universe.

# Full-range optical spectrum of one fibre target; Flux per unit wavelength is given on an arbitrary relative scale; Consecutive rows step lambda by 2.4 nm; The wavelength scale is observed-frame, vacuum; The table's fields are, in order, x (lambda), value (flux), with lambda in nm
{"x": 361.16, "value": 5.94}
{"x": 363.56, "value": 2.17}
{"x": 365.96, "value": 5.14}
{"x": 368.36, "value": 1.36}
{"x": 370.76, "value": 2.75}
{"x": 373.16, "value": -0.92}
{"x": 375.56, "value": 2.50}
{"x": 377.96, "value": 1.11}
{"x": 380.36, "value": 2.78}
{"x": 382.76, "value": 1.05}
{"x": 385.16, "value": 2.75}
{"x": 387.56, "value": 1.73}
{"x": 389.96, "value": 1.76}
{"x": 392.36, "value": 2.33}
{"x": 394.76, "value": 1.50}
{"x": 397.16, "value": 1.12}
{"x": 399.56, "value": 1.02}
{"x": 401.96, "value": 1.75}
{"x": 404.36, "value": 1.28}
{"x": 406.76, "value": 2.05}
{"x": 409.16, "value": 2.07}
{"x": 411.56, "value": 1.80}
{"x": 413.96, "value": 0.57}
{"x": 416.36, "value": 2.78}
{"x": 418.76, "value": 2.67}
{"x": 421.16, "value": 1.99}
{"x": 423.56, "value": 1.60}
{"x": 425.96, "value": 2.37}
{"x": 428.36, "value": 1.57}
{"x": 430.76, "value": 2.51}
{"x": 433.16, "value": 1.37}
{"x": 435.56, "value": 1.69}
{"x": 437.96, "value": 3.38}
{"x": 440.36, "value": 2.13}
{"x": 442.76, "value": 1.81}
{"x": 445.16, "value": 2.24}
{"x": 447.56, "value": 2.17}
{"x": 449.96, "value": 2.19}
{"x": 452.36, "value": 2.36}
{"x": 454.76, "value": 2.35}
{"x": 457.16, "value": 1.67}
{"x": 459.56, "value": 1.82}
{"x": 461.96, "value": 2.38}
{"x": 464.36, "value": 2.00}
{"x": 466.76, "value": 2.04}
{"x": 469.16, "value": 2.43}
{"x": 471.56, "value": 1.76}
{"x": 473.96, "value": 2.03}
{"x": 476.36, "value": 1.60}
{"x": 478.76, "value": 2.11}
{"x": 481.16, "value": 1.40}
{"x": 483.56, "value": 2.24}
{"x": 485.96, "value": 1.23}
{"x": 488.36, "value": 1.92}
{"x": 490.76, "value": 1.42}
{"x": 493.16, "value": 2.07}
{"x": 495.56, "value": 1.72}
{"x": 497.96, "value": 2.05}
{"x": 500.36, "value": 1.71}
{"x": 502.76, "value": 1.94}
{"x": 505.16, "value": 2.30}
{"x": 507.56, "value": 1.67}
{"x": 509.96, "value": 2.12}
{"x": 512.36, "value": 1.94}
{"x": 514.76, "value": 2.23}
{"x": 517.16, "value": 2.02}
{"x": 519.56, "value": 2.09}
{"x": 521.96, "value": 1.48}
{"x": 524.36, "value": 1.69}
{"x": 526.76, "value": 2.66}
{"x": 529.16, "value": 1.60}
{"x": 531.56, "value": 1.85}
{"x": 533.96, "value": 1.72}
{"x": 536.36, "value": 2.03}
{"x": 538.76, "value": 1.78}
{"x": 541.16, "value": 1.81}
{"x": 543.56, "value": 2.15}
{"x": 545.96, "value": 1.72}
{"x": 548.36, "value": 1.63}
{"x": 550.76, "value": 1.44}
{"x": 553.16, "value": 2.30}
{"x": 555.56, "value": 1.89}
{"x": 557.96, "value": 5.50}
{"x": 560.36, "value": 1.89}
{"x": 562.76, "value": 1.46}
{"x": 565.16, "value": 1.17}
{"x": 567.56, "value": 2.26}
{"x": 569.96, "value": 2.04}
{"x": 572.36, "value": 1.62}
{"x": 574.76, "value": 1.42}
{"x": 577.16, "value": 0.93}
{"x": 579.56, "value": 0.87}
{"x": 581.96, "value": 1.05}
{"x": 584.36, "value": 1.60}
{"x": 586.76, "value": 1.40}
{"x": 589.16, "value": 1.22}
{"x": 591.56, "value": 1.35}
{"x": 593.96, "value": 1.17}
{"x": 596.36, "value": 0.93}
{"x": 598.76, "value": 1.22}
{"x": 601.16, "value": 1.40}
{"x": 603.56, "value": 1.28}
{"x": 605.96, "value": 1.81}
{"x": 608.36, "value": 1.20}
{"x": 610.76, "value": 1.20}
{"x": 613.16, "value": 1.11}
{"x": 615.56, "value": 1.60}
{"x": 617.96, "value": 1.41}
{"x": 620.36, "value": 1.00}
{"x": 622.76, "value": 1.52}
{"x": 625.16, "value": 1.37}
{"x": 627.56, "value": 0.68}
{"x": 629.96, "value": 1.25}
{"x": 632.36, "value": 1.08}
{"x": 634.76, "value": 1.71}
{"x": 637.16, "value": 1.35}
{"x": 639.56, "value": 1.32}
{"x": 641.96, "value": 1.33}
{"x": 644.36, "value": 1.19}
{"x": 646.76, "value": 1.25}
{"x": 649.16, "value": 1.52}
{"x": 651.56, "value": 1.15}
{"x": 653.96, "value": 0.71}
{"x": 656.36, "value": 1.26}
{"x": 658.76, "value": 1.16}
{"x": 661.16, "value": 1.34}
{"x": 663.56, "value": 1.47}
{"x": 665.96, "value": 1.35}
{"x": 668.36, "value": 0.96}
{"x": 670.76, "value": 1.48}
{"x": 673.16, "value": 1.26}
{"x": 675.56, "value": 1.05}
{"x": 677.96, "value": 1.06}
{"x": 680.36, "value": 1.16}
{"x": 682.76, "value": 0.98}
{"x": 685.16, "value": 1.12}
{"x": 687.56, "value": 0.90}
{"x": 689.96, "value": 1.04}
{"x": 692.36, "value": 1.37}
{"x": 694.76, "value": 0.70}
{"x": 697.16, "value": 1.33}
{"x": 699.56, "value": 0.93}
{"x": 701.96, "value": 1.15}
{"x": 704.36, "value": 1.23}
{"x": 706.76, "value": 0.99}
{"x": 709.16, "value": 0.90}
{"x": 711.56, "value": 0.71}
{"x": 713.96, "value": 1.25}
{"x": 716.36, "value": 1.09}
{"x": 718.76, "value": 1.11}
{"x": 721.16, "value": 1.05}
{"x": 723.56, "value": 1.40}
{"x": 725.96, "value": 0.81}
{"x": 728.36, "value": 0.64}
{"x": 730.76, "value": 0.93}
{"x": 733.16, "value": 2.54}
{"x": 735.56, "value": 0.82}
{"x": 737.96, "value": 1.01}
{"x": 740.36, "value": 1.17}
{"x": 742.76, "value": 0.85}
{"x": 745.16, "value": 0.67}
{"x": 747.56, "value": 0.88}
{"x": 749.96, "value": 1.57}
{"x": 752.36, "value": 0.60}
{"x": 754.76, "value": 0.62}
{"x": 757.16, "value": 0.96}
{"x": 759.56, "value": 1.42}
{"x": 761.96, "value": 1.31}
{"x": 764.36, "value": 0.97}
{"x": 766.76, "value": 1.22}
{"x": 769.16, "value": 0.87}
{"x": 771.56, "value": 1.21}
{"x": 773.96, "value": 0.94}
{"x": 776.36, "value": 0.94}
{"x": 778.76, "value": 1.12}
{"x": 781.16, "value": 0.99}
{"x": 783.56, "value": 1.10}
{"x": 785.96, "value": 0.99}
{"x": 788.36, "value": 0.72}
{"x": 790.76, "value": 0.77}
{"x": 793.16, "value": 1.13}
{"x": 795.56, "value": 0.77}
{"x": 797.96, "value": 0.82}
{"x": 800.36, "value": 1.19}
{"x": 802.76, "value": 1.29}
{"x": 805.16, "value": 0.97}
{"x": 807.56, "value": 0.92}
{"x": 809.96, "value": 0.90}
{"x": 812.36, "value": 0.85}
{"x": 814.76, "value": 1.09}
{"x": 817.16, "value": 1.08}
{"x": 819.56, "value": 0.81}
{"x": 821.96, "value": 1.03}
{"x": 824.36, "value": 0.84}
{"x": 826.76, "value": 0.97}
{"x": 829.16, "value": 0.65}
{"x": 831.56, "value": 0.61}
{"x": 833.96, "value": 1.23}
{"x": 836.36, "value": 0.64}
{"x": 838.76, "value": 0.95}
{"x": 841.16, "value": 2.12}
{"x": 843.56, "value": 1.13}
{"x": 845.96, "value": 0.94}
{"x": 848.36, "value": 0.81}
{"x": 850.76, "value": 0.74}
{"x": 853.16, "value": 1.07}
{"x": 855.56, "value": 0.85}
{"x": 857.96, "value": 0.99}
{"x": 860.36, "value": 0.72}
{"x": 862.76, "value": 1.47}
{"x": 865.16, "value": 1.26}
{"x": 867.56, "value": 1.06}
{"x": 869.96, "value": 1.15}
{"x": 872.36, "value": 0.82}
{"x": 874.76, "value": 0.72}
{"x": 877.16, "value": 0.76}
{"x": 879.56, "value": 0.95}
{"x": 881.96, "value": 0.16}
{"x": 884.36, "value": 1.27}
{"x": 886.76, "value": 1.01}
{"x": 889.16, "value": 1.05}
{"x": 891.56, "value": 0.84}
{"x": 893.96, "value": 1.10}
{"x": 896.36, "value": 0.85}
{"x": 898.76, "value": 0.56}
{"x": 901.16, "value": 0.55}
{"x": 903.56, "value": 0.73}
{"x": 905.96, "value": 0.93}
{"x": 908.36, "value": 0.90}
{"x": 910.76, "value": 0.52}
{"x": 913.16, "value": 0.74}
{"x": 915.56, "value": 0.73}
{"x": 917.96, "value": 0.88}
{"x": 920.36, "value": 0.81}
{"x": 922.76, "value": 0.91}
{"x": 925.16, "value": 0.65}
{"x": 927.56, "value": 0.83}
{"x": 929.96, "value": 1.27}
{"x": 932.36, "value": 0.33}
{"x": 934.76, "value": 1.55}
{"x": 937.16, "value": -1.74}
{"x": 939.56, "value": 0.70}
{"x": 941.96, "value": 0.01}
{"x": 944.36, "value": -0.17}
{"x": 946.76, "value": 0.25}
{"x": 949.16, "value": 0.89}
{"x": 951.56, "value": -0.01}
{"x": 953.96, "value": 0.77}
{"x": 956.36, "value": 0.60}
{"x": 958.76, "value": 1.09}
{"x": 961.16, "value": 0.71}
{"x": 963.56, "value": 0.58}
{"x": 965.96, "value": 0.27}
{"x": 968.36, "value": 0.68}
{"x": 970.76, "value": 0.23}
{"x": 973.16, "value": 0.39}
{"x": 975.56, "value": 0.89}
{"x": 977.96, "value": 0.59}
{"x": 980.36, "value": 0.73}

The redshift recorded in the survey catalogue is 0.115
